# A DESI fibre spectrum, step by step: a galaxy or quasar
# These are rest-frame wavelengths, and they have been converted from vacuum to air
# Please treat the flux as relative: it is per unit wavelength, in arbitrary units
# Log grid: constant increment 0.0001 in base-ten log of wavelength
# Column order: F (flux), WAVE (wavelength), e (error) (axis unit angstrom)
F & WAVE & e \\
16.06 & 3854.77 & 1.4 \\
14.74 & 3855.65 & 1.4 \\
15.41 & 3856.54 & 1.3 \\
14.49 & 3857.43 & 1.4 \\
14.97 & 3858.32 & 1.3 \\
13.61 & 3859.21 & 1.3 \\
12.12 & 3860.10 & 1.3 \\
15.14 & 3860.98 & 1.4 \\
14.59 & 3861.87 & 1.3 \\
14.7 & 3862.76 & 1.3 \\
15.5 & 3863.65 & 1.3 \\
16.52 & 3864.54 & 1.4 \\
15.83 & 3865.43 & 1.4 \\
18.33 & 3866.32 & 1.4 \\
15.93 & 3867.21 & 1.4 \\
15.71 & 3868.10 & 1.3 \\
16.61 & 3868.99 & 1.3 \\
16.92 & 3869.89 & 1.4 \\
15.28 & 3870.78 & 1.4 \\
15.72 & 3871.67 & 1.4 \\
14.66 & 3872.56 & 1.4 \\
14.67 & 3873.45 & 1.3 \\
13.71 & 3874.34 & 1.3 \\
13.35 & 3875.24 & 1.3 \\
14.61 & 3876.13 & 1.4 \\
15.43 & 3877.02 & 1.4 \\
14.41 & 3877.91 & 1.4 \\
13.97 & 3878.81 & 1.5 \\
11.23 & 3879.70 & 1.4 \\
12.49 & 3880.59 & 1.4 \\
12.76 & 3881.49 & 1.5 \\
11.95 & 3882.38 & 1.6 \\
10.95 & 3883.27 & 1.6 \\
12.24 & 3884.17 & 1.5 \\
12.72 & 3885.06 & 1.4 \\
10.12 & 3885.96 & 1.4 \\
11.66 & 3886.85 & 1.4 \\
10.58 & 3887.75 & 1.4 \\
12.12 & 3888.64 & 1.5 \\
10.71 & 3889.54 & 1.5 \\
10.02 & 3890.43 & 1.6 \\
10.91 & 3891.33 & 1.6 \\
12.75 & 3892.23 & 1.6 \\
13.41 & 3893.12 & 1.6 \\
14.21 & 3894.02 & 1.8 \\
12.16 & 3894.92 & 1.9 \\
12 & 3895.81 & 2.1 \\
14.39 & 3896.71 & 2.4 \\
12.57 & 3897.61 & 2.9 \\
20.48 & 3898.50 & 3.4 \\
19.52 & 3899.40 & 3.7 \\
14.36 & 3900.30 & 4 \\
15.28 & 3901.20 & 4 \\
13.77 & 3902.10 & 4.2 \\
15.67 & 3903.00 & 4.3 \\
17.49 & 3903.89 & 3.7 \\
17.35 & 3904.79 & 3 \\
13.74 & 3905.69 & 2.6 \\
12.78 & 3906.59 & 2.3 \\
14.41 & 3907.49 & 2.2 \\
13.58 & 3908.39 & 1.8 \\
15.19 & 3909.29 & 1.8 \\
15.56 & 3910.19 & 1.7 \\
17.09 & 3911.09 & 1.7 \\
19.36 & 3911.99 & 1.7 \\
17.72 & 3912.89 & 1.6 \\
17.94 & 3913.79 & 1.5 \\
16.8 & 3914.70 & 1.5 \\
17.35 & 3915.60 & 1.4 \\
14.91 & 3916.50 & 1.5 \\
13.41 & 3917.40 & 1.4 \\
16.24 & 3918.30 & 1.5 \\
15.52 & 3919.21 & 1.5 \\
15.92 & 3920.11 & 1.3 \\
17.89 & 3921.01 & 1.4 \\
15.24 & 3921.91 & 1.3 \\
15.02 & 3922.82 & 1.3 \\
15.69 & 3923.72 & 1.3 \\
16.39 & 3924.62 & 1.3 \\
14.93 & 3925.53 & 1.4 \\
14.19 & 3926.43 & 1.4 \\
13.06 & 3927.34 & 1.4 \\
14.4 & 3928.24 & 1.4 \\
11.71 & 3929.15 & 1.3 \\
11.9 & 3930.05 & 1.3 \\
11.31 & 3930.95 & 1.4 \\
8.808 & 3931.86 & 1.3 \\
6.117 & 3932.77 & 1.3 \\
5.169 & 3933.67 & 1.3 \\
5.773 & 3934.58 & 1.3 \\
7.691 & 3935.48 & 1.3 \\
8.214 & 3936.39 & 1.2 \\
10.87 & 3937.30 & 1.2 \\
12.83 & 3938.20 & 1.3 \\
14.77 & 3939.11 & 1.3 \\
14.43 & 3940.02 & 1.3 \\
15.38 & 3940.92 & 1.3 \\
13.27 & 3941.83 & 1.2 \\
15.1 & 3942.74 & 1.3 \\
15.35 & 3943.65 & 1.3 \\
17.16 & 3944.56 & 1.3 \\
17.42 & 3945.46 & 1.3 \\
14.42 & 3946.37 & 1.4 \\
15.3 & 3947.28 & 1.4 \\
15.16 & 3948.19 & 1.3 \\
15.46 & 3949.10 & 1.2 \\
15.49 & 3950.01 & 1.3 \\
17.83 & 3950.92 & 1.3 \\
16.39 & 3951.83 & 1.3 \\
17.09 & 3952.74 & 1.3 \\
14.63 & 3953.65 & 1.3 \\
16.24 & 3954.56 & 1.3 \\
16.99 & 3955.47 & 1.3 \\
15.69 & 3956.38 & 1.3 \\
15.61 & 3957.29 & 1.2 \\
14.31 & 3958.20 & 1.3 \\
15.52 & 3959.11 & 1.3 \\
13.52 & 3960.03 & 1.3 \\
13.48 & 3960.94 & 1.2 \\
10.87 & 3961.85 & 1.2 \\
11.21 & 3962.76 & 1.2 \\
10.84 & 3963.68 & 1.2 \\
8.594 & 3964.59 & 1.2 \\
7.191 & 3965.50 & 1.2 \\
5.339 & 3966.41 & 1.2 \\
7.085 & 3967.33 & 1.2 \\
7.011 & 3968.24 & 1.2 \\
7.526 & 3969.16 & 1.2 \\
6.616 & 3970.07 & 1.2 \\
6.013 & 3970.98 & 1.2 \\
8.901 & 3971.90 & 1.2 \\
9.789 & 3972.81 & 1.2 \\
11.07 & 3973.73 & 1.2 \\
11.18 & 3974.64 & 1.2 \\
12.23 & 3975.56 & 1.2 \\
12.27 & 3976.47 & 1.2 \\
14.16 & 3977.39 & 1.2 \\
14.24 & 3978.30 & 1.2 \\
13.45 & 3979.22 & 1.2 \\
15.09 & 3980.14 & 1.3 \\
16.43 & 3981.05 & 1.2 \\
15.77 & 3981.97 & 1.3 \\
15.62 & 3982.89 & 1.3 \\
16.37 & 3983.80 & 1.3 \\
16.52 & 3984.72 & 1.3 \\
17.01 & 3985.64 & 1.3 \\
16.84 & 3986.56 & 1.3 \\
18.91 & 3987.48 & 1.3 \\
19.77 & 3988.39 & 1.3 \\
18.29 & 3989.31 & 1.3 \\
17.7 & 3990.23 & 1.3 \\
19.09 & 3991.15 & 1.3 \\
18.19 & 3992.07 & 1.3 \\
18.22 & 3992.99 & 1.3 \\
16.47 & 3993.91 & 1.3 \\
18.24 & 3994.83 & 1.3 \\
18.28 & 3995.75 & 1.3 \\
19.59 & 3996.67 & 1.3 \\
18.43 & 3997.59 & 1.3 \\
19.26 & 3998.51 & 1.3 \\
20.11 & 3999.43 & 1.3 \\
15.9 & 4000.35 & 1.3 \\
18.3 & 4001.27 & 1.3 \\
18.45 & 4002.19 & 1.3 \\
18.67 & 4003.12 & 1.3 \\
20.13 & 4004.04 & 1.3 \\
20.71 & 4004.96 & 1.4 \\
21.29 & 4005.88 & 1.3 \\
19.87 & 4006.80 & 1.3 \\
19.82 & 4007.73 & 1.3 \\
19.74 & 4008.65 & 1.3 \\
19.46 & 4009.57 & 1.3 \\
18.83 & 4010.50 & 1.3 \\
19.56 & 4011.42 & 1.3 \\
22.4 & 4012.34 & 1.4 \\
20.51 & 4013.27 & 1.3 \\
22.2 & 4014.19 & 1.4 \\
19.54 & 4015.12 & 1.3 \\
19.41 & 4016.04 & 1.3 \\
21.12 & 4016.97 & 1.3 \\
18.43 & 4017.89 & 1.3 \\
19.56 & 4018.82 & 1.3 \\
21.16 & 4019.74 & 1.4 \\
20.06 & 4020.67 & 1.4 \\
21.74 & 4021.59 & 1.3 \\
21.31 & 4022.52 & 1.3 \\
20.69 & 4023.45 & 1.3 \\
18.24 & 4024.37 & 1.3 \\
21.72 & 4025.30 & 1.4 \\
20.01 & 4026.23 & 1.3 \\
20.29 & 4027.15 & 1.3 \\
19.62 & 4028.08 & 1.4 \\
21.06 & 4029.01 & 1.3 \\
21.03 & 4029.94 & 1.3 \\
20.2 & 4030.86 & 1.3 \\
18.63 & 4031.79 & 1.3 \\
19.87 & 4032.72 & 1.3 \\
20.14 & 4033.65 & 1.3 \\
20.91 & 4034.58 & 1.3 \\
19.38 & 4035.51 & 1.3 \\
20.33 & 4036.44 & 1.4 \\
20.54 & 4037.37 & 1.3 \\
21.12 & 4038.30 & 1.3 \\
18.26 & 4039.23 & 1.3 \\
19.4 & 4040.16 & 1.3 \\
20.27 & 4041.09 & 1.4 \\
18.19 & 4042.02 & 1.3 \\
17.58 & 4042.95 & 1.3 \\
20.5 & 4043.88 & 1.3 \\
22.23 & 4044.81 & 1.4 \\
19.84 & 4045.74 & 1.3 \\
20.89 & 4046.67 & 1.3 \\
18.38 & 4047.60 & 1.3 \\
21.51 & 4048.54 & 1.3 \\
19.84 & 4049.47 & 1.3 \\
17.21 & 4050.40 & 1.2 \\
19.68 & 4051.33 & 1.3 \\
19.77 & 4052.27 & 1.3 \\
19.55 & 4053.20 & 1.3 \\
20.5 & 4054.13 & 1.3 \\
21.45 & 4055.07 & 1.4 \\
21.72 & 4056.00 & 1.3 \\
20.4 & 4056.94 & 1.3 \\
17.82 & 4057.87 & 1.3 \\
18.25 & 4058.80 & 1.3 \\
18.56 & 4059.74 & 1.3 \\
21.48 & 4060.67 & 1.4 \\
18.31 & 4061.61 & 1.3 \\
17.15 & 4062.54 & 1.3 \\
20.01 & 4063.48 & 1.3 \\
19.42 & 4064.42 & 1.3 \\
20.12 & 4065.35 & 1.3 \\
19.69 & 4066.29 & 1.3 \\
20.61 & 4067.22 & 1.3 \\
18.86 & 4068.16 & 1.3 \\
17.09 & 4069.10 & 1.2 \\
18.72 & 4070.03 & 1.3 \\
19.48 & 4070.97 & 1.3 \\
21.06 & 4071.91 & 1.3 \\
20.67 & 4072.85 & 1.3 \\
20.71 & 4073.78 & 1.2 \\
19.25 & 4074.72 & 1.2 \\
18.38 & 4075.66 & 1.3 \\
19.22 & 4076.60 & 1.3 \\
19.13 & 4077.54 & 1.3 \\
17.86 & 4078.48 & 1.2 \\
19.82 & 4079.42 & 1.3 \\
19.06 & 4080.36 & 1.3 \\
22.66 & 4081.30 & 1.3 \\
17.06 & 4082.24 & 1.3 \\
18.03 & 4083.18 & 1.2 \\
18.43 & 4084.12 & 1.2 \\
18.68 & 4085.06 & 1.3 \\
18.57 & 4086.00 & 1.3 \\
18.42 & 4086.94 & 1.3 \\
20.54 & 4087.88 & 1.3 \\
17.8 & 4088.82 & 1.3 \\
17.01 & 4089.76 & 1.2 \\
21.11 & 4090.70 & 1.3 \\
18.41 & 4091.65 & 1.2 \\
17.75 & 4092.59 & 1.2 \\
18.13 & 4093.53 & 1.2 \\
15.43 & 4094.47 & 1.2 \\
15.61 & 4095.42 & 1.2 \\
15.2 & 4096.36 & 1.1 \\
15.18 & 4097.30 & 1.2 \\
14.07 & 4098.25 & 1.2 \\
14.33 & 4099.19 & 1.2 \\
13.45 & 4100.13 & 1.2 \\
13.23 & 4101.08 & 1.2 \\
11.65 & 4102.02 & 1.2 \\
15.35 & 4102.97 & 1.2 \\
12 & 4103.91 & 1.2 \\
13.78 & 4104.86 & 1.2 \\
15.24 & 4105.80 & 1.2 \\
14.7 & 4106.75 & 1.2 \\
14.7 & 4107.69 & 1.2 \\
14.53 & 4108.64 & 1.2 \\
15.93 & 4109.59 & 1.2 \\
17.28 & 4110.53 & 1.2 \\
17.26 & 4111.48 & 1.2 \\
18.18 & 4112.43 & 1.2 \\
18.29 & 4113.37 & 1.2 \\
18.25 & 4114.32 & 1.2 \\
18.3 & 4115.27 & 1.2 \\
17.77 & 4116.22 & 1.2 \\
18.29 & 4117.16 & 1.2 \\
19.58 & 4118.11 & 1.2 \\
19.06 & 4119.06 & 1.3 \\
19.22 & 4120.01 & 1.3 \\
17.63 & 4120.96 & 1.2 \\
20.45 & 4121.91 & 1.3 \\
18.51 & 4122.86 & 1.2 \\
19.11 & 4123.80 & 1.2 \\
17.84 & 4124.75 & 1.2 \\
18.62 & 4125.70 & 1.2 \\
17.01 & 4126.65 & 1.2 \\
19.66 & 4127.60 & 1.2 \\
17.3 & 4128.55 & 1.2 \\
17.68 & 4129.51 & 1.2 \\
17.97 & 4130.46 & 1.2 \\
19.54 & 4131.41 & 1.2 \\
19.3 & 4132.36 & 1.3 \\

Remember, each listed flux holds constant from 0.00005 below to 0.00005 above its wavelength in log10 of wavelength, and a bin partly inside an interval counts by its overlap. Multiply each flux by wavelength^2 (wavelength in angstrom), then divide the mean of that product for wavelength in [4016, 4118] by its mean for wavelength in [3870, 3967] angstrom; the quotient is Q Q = 1.46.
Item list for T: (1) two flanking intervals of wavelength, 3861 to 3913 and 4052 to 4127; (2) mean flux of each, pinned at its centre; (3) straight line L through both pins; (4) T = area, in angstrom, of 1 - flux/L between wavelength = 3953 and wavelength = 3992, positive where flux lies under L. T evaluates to 6.42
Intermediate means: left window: 14.3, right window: 18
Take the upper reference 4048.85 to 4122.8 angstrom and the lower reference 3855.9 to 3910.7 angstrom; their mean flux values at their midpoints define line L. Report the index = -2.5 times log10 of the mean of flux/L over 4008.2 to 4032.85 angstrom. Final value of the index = -0.20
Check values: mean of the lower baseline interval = 14.2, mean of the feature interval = 20.2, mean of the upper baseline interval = 18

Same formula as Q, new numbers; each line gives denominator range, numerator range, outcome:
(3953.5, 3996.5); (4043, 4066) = 1.49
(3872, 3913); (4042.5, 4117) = 1.43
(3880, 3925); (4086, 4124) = 1.28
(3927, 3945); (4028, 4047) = 1.81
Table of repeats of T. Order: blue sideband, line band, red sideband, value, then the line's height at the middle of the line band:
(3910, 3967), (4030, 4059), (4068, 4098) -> -4.4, 17.3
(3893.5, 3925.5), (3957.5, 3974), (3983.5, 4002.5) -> 7.1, 17.3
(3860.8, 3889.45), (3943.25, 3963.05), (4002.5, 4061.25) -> 2.0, 17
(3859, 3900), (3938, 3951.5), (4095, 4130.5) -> -0.6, 14.7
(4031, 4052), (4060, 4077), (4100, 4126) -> -0.8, 18.6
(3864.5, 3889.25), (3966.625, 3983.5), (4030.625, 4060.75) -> 5.9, 17.3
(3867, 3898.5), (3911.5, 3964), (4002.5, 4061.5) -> 5.2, 15.8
